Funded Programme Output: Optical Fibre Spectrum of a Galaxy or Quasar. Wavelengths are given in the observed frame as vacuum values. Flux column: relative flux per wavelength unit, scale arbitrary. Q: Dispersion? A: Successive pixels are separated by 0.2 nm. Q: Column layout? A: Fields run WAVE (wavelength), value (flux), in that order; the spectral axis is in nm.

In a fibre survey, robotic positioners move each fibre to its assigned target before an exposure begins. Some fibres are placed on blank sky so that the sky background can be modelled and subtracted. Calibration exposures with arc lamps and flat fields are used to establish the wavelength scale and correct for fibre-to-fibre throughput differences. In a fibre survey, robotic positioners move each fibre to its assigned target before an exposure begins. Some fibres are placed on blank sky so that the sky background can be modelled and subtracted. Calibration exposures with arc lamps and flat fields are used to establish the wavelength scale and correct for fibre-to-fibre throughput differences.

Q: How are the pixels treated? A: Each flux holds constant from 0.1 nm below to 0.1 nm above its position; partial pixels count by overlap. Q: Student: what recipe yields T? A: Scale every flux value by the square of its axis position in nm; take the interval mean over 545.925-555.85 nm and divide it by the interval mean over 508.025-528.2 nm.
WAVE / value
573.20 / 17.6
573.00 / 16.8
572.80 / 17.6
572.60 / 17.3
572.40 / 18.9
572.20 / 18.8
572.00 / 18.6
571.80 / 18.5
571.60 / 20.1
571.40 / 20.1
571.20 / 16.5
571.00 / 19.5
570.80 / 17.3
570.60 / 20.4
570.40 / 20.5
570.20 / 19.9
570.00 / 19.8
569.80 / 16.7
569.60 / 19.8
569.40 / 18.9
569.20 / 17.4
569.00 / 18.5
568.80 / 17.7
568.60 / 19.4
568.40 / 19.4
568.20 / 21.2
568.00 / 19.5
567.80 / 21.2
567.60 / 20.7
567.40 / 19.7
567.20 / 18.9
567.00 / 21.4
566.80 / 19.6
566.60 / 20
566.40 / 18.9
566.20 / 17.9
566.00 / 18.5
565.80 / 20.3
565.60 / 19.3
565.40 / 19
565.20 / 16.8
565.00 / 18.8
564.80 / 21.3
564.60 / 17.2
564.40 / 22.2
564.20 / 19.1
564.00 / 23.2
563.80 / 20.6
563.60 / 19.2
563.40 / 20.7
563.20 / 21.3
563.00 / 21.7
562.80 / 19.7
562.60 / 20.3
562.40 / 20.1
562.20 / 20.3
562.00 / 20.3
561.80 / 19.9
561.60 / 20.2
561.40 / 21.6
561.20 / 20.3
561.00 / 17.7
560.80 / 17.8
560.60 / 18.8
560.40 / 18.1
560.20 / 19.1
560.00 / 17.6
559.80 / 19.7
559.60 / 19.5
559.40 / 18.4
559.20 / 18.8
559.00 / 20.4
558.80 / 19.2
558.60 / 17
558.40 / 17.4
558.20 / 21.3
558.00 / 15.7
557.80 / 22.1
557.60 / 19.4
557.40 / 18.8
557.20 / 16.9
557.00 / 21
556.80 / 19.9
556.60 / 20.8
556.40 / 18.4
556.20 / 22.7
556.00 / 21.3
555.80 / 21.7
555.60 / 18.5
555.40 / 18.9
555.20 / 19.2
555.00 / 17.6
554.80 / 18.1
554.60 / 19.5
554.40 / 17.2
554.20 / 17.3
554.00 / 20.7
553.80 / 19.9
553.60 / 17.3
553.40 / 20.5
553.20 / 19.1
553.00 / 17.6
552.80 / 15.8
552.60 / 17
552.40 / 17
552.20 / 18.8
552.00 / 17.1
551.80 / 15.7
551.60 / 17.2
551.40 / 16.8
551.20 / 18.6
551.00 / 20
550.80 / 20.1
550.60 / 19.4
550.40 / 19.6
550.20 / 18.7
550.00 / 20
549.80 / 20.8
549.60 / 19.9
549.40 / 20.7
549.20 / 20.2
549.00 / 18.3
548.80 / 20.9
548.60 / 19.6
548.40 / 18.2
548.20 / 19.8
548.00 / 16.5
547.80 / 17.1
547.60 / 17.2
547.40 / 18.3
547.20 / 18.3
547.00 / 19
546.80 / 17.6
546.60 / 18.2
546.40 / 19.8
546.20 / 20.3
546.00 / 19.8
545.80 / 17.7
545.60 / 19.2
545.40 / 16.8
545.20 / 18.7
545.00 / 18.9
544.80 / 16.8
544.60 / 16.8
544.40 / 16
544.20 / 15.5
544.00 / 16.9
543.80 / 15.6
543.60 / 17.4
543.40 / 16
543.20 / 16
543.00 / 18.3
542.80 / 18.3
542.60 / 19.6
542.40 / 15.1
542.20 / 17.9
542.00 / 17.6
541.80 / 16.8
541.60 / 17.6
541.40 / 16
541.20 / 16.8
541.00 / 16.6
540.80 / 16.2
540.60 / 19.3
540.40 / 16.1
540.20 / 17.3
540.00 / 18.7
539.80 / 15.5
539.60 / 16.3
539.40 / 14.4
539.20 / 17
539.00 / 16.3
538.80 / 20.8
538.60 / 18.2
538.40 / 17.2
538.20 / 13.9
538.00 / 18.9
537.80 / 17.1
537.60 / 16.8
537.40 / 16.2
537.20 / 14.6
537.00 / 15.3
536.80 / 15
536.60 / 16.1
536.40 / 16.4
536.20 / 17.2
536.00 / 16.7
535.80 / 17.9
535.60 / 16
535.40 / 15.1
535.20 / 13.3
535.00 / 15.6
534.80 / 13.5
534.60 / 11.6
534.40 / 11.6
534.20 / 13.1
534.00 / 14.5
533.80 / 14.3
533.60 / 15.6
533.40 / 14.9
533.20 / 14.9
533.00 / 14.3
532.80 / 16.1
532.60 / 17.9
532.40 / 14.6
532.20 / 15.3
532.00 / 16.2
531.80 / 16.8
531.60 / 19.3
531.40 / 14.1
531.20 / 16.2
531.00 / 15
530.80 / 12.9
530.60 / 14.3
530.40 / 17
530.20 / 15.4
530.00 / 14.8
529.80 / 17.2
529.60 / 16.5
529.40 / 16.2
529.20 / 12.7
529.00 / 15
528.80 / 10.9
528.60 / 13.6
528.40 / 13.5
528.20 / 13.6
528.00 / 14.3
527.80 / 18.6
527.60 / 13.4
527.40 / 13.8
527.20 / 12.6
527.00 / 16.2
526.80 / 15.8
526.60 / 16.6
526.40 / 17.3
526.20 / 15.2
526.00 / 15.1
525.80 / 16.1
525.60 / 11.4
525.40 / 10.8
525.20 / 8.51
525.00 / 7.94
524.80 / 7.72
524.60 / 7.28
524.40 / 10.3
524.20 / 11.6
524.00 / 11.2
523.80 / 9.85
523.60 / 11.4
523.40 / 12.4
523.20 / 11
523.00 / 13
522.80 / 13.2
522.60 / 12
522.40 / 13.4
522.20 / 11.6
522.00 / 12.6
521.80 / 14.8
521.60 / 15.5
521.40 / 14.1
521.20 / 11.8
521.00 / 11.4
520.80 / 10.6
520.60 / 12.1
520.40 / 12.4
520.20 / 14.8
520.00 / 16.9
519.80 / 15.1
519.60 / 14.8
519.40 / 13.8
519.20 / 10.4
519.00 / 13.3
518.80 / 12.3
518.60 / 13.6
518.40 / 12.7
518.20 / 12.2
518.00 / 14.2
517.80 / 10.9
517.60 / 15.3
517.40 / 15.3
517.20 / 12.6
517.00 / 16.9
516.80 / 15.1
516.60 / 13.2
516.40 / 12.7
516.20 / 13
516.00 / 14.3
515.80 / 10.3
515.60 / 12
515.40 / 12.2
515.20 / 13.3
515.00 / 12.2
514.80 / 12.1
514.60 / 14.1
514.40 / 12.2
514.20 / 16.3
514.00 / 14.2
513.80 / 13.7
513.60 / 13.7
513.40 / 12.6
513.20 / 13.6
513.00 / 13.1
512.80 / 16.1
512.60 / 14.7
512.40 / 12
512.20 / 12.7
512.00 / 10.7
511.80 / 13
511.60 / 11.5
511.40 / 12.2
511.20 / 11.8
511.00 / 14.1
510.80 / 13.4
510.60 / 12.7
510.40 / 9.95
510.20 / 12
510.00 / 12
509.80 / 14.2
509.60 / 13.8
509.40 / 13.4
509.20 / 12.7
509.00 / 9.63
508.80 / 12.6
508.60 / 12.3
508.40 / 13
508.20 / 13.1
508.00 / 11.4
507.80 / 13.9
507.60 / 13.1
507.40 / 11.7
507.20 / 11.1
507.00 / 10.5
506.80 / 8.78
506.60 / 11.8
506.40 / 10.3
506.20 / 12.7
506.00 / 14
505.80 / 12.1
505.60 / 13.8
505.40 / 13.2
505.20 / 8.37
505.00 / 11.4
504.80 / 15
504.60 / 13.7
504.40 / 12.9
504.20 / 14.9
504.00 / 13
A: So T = 1.63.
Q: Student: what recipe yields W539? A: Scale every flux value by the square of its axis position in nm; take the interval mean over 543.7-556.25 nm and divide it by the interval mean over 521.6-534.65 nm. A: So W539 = 1.45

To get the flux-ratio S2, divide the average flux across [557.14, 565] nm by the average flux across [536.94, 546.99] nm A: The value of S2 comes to 1.14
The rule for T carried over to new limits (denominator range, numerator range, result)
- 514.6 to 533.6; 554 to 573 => 1.64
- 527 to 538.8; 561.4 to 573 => 1.44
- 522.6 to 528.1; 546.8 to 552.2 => 1.62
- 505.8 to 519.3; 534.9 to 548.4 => 1.50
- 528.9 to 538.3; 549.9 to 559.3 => 1.32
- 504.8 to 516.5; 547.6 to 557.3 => 1.76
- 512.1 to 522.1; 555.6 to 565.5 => 1.72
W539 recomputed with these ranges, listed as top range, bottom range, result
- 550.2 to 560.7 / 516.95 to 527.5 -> 1.65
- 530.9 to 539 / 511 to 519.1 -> 1.28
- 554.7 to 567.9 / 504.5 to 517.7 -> 1.84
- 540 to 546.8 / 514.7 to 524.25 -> 1.48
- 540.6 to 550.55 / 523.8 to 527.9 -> 1.52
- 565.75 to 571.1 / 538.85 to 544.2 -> 1.26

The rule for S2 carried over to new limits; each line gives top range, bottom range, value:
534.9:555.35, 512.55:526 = 1.38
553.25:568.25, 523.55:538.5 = 1.35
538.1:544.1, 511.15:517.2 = 1.29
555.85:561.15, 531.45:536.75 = 1.25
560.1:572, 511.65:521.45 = 1.47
